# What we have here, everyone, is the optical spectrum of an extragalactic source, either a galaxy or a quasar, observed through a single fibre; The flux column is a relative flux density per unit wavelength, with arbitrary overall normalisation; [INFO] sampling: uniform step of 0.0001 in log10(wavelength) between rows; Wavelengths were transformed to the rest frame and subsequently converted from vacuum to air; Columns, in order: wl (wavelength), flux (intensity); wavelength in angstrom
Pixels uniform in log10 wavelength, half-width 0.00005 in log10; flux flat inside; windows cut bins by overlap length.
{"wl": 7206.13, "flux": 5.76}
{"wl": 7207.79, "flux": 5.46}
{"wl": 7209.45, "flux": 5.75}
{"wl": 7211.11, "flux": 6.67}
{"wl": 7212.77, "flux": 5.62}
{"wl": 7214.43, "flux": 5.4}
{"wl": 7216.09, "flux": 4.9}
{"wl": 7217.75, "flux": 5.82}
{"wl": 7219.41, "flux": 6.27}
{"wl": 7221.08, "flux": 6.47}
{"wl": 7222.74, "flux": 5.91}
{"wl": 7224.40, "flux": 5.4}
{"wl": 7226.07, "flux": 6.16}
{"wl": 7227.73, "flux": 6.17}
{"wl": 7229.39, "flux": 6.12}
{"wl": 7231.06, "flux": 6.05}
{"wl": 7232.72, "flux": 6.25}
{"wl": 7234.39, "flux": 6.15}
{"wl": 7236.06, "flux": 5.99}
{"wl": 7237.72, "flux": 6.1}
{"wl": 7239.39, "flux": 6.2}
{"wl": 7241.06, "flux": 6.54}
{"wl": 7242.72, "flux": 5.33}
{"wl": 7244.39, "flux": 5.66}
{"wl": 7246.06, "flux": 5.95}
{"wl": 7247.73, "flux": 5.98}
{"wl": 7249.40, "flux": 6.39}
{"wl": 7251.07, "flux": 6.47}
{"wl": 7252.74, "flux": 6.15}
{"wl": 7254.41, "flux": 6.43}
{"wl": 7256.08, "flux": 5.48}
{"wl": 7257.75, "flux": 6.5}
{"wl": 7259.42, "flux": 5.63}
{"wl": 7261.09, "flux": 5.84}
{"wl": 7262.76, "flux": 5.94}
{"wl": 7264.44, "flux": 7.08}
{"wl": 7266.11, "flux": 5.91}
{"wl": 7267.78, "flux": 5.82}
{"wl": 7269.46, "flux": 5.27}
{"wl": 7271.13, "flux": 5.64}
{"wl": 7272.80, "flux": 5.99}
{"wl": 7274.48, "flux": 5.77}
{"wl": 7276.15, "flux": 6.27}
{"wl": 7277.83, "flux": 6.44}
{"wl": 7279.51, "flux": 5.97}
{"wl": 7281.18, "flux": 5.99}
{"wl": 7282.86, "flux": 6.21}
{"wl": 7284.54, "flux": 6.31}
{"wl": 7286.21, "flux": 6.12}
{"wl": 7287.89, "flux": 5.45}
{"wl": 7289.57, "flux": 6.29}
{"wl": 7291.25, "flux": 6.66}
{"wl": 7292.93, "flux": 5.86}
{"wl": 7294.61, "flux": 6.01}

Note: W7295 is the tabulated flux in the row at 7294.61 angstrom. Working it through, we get 6.01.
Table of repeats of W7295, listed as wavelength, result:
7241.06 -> 6.54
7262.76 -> 5.94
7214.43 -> 5.4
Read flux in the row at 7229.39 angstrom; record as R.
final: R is 6.12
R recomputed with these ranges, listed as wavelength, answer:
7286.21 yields 6.12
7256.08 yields 5.48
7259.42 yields 5.63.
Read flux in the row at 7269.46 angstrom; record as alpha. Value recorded 5.27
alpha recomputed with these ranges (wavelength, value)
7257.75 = 6.5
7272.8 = 5.99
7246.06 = 5.95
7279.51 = 5.97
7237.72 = 6.1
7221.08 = 6.47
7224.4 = 5.4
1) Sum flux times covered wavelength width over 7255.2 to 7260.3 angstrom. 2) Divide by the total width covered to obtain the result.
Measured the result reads 5.88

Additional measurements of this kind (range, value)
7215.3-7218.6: 5.38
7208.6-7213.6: 6.01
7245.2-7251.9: 6.19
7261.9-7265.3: 6.5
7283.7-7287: 6.23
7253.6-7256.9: 5.95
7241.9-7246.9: 5.64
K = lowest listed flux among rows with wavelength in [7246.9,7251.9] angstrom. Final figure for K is 5.98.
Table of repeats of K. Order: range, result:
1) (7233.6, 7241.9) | 5.99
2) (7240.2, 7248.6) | 5.33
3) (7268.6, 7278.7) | 5.27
